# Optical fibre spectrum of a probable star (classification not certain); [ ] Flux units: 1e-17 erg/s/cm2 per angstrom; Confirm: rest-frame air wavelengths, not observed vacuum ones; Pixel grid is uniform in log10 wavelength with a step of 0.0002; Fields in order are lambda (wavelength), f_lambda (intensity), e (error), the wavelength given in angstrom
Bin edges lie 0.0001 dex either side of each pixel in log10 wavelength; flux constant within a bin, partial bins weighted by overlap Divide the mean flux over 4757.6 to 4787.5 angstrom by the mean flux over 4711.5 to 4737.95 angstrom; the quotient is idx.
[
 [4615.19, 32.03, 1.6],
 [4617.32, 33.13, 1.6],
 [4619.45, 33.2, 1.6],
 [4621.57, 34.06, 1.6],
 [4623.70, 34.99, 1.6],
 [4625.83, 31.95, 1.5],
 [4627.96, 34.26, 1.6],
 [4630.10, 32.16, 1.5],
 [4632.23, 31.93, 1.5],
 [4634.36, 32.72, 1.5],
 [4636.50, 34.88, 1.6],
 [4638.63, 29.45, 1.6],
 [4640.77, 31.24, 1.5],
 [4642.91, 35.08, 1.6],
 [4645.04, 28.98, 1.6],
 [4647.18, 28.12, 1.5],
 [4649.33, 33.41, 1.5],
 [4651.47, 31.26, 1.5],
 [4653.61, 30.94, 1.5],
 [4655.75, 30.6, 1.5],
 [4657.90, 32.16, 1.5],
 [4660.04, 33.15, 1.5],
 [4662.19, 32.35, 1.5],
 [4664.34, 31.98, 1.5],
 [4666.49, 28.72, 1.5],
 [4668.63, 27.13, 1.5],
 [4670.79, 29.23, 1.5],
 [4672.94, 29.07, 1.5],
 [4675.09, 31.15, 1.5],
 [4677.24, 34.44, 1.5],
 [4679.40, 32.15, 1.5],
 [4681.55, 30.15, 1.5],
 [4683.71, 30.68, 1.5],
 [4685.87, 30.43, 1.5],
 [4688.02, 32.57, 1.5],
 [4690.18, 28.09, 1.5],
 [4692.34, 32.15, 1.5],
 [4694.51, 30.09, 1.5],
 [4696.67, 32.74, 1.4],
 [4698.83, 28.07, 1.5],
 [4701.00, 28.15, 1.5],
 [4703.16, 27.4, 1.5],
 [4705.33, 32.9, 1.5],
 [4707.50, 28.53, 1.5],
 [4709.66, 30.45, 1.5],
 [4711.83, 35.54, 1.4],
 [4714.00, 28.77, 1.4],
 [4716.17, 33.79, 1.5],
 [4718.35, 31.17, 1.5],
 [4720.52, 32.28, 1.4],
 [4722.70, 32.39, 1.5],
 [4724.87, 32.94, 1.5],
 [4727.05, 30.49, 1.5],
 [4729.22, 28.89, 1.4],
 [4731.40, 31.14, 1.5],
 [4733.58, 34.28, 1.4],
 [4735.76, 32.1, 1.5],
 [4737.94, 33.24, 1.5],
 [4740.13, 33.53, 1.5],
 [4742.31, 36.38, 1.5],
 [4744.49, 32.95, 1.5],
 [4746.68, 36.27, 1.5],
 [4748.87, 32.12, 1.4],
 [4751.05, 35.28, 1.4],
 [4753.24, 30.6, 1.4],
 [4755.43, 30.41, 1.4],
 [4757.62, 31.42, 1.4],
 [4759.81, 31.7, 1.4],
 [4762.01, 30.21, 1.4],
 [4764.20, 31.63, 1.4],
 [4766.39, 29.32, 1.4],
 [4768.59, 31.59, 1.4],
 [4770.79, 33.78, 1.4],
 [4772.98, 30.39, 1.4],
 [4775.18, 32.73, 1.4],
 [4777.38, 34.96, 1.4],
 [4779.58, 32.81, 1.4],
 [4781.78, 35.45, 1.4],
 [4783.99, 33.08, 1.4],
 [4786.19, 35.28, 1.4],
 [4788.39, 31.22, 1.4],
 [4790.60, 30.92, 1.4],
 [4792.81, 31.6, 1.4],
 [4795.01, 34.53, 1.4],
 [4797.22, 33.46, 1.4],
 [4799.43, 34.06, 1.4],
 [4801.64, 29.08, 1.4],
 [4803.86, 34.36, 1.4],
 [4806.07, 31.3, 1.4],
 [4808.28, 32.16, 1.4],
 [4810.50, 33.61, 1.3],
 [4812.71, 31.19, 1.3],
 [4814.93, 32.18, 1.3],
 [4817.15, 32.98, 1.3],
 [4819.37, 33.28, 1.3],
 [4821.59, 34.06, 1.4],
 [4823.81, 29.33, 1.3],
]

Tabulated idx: 1.0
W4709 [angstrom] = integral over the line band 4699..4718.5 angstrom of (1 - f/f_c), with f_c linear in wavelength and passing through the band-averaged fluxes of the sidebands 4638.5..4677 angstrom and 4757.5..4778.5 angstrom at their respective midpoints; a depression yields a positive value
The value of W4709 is 0.4 angstrom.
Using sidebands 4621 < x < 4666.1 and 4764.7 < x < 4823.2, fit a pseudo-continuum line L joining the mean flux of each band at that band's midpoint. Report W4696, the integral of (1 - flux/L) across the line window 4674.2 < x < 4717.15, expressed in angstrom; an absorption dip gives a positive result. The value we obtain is 1.8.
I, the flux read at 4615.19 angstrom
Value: 32.03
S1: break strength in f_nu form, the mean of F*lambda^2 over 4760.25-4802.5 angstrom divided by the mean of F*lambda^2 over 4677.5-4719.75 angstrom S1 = 1.09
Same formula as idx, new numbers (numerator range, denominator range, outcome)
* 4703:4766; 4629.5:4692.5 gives 1.03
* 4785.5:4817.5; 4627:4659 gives 1.02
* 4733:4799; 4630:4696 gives 1.05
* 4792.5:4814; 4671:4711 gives 1.07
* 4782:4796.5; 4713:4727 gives 1.04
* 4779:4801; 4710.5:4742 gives 1.03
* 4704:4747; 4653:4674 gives 1.06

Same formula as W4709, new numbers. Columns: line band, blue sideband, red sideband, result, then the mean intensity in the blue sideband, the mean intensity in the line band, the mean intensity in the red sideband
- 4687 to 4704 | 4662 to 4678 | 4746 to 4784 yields 0.5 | 30.3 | 29.9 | 32.4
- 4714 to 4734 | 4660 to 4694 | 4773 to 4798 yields 0.1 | 30.8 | 31.7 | 33.1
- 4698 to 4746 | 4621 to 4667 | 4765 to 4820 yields 1.0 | 32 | 31.7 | 32.6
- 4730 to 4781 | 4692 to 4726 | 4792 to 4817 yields -1.3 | 31.1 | 32.6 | 32.5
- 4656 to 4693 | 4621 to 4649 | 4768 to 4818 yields 1.7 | 32.3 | 30.9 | 32.7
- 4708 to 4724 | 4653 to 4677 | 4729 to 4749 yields 0.3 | 30.7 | 31.9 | 33.3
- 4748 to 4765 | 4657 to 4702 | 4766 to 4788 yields 0.4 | 30.7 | 31.7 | 33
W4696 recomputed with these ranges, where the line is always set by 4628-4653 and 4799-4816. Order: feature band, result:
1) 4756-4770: 0.46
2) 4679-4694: 0.53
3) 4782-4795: -0.27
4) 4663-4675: 0.92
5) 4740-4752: -0.92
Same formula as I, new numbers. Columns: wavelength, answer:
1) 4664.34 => 31.98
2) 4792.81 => 31.6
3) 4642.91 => 35.08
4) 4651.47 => 31.26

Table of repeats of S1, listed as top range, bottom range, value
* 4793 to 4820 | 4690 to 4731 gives 1.10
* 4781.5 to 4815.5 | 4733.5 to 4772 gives 1.02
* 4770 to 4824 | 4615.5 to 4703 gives 1.11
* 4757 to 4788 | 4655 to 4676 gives 1.11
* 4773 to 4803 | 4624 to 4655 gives 1.10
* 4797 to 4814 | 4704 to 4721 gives 1.06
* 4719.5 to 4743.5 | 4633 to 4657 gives 1.07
